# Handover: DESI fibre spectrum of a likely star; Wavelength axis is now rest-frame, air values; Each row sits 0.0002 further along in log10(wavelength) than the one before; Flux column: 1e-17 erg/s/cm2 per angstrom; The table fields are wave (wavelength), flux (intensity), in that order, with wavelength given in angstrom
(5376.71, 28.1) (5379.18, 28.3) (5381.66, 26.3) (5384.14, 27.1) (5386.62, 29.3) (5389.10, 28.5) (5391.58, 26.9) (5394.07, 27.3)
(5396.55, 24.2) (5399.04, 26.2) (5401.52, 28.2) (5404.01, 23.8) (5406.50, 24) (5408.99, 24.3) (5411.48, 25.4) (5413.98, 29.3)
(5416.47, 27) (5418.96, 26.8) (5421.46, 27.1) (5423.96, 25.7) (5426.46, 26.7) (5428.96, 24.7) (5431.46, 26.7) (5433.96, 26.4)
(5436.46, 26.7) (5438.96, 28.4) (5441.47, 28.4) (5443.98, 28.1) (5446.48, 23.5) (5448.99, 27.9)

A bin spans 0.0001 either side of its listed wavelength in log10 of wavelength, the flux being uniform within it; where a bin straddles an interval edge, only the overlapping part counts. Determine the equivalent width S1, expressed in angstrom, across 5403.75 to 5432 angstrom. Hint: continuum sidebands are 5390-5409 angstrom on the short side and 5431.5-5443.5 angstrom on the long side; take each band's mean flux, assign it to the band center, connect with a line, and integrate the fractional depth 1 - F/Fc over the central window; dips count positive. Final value 0.59 angstrom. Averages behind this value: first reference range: 25.7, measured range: 26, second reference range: 27.4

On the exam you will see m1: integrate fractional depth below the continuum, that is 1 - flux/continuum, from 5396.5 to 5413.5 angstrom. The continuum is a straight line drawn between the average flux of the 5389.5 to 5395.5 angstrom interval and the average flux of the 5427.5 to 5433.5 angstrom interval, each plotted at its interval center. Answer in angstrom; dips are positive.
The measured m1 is 0.85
